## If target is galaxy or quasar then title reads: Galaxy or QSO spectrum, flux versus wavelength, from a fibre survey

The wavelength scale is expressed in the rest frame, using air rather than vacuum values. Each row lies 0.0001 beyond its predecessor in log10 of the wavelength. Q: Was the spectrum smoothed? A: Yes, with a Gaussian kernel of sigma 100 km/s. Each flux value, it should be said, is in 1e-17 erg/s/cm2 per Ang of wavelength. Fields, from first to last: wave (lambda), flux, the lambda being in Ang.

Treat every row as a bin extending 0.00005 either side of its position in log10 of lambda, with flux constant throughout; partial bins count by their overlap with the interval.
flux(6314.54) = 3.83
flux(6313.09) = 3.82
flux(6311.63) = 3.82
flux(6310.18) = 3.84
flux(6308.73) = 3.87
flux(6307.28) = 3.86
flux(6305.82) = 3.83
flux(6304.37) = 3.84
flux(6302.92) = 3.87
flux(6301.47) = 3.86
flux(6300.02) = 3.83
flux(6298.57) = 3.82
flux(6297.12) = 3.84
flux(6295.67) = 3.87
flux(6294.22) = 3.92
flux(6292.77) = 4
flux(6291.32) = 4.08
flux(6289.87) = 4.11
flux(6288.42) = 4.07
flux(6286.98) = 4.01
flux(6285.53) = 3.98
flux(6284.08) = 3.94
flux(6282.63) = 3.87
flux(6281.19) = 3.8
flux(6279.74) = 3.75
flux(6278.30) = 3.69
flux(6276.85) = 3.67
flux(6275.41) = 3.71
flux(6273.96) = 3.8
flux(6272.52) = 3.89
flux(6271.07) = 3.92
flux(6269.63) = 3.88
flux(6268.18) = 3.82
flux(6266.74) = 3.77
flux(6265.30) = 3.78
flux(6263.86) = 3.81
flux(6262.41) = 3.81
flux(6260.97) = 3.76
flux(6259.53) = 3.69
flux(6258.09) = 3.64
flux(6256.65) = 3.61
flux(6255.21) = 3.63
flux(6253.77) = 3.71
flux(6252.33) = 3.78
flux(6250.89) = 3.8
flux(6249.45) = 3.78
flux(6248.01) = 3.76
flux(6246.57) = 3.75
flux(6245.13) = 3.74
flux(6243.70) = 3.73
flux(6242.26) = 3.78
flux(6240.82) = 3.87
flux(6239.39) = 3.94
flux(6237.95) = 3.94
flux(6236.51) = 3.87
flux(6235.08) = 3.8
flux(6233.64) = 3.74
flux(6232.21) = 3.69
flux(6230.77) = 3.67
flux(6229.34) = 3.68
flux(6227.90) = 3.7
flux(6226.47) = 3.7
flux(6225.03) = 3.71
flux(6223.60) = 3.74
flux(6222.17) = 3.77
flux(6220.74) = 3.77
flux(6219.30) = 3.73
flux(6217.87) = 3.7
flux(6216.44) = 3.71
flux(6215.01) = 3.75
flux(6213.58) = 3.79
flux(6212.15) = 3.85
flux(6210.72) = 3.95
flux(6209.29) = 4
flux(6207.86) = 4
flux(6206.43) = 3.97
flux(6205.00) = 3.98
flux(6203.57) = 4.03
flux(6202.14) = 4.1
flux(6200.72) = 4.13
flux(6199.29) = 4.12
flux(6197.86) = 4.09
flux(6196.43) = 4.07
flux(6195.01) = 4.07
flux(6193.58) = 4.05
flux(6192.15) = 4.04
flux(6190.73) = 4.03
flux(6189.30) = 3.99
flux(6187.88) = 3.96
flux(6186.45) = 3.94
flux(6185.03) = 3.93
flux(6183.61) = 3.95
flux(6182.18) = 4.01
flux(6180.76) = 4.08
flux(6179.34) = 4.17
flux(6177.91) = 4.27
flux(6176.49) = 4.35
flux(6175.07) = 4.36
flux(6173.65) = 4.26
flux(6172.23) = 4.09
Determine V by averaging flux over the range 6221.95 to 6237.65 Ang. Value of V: 3.74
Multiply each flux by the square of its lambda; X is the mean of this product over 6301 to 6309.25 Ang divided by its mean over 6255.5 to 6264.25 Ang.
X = 1.1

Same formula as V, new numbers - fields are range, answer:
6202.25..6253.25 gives 3.81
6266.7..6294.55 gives 3.89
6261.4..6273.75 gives 3.83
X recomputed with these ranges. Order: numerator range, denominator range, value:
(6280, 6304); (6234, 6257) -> 1.05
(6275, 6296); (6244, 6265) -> 1.06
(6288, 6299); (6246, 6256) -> 1.07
